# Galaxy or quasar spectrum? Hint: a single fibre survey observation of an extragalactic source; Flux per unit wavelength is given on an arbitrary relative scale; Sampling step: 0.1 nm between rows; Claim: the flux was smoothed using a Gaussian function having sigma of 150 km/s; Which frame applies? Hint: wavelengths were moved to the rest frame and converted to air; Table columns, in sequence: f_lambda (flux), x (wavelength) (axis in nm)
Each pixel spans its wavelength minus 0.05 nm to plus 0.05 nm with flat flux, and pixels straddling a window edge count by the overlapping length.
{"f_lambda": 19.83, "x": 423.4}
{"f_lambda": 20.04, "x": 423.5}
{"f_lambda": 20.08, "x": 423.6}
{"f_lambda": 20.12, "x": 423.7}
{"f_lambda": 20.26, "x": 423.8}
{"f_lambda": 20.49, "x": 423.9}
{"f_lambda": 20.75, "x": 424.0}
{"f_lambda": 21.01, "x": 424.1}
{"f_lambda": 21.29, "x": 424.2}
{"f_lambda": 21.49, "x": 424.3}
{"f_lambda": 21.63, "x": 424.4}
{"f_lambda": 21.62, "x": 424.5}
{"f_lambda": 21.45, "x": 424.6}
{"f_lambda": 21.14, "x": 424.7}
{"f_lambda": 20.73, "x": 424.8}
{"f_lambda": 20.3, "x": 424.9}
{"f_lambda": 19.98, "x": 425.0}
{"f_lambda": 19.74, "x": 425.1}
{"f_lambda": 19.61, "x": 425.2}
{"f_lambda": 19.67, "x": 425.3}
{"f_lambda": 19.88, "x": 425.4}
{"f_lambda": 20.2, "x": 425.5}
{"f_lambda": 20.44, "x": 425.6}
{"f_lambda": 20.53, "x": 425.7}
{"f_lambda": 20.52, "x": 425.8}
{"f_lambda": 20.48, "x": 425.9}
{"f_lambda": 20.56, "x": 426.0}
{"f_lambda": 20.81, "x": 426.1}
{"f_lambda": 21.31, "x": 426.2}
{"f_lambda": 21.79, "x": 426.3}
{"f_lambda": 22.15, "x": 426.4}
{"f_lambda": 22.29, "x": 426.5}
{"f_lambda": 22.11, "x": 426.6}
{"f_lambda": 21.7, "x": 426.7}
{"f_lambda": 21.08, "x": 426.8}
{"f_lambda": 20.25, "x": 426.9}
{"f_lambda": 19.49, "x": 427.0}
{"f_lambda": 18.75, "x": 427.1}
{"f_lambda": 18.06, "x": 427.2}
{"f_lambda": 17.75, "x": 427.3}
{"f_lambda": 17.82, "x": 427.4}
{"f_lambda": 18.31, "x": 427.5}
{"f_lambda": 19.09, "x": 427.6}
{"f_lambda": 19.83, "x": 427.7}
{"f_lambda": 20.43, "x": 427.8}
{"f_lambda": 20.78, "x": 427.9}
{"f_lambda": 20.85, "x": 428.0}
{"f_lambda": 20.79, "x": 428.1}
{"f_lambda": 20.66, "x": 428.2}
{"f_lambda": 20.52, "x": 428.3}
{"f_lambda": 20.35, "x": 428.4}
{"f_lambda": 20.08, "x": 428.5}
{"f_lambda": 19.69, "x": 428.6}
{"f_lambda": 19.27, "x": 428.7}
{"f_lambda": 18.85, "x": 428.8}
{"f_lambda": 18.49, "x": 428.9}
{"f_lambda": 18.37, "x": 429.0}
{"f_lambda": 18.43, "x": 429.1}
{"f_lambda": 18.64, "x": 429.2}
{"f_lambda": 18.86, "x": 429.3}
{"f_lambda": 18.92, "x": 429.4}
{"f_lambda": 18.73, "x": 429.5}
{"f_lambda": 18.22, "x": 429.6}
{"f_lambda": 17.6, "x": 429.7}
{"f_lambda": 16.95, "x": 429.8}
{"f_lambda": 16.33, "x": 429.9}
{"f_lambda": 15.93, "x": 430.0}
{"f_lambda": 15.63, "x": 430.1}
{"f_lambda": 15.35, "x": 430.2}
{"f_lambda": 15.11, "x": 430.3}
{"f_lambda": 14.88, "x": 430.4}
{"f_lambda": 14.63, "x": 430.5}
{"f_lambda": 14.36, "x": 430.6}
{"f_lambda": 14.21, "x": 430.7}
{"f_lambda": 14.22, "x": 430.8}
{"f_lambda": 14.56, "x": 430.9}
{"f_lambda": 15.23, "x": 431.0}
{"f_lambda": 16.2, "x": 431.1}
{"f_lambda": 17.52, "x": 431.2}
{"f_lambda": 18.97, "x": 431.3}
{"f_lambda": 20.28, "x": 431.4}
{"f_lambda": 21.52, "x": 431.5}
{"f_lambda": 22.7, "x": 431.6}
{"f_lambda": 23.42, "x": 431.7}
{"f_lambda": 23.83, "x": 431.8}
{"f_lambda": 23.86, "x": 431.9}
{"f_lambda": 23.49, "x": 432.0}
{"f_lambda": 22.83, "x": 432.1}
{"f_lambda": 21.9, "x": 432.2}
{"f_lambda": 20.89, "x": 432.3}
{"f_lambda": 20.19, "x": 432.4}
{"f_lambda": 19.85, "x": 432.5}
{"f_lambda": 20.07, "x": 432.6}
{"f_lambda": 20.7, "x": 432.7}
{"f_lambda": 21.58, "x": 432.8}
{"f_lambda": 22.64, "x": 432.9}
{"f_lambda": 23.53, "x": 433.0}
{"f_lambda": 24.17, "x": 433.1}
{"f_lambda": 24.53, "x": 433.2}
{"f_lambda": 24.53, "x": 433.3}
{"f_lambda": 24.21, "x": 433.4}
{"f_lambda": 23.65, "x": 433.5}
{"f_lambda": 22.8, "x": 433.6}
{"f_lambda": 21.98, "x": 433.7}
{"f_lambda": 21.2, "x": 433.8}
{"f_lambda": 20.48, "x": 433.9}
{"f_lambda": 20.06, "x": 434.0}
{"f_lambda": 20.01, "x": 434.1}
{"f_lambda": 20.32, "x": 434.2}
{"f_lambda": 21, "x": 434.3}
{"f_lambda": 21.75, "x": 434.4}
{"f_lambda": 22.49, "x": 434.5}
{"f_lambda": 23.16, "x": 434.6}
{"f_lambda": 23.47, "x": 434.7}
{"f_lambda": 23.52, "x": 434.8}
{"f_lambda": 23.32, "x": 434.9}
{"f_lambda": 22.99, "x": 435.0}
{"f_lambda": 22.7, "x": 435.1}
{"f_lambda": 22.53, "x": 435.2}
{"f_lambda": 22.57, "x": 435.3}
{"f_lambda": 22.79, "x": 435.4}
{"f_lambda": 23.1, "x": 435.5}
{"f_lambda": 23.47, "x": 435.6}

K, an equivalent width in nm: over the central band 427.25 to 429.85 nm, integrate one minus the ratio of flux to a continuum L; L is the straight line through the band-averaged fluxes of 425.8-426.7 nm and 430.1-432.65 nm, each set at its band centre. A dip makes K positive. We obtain 0.13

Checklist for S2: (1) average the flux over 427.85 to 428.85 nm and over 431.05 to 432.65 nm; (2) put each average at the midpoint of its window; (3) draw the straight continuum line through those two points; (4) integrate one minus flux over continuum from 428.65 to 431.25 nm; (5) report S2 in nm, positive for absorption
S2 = 0.484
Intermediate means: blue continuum 20.2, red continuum 21.1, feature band 16.7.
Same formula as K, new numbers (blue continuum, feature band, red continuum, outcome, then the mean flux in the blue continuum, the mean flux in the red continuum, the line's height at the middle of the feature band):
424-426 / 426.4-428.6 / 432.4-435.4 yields 0.10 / 20.6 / 22.2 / 21.1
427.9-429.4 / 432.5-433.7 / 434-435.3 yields -0.07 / 19.6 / 22.2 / 21.5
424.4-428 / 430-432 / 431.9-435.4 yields 0.35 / 20.3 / 22.2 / 21.6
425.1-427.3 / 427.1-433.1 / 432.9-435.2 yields 0.68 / 20.5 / 22.5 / 21.5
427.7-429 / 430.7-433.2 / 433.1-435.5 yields 0.11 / 20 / 22.5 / 21.5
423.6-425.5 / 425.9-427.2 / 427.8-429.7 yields -0.05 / 20.6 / 19.4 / 20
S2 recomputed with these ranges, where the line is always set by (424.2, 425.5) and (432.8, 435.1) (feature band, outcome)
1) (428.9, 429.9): 0.155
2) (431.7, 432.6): 0.003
